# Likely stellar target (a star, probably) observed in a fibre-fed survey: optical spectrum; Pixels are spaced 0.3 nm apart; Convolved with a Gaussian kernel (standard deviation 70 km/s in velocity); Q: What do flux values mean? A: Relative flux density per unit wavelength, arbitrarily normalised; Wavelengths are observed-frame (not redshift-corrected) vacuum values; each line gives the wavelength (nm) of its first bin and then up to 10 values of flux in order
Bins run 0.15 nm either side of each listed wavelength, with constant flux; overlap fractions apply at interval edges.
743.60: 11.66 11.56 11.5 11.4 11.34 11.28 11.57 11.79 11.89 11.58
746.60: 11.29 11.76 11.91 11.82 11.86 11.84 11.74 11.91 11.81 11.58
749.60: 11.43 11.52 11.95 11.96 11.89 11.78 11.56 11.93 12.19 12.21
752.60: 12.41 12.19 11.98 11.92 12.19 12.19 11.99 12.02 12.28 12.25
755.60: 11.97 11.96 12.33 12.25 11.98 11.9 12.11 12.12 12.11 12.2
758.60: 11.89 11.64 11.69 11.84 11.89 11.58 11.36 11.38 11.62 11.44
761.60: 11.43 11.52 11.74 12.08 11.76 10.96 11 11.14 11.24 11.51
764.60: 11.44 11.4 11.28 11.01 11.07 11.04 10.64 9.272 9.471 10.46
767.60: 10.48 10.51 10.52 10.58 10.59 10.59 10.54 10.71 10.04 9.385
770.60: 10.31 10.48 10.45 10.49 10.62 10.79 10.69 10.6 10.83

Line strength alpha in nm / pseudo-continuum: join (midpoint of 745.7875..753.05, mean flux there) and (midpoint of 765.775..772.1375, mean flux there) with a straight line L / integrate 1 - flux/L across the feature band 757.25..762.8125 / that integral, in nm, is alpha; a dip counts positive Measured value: -0.36 nm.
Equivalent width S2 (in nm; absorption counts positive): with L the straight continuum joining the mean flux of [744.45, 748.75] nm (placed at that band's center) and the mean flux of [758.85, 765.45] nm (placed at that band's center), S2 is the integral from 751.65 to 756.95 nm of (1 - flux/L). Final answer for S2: -0.25 nm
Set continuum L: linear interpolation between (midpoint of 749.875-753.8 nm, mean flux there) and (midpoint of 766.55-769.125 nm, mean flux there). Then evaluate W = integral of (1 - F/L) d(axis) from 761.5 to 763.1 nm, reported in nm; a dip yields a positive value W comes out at -0.116 nm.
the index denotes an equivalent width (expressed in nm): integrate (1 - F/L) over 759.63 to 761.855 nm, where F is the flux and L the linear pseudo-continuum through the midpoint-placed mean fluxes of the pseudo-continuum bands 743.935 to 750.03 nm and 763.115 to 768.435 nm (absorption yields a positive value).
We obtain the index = -0.103 nm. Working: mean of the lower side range 11.6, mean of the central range 11.5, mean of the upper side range 10.8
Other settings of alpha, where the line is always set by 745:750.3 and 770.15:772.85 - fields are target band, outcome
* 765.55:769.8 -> 0.06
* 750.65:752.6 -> -0.08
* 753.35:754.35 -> -0.06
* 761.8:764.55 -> -0.14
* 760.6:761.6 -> -0.05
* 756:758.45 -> -0.20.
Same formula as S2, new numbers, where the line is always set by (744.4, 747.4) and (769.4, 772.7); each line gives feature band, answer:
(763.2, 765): -0.09 nm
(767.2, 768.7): 0.01 nm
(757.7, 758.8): -0.10 nm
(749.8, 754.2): -0.27 nm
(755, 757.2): -0.20 nm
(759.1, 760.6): -0.10 nm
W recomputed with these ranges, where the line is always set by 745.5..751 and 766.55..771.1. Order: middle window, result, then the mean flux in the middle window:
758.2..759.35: -0.09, 11.8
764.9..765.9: -0.06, 11.2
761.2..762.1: -0.06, 11.5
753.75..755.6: -0.14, 12.1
